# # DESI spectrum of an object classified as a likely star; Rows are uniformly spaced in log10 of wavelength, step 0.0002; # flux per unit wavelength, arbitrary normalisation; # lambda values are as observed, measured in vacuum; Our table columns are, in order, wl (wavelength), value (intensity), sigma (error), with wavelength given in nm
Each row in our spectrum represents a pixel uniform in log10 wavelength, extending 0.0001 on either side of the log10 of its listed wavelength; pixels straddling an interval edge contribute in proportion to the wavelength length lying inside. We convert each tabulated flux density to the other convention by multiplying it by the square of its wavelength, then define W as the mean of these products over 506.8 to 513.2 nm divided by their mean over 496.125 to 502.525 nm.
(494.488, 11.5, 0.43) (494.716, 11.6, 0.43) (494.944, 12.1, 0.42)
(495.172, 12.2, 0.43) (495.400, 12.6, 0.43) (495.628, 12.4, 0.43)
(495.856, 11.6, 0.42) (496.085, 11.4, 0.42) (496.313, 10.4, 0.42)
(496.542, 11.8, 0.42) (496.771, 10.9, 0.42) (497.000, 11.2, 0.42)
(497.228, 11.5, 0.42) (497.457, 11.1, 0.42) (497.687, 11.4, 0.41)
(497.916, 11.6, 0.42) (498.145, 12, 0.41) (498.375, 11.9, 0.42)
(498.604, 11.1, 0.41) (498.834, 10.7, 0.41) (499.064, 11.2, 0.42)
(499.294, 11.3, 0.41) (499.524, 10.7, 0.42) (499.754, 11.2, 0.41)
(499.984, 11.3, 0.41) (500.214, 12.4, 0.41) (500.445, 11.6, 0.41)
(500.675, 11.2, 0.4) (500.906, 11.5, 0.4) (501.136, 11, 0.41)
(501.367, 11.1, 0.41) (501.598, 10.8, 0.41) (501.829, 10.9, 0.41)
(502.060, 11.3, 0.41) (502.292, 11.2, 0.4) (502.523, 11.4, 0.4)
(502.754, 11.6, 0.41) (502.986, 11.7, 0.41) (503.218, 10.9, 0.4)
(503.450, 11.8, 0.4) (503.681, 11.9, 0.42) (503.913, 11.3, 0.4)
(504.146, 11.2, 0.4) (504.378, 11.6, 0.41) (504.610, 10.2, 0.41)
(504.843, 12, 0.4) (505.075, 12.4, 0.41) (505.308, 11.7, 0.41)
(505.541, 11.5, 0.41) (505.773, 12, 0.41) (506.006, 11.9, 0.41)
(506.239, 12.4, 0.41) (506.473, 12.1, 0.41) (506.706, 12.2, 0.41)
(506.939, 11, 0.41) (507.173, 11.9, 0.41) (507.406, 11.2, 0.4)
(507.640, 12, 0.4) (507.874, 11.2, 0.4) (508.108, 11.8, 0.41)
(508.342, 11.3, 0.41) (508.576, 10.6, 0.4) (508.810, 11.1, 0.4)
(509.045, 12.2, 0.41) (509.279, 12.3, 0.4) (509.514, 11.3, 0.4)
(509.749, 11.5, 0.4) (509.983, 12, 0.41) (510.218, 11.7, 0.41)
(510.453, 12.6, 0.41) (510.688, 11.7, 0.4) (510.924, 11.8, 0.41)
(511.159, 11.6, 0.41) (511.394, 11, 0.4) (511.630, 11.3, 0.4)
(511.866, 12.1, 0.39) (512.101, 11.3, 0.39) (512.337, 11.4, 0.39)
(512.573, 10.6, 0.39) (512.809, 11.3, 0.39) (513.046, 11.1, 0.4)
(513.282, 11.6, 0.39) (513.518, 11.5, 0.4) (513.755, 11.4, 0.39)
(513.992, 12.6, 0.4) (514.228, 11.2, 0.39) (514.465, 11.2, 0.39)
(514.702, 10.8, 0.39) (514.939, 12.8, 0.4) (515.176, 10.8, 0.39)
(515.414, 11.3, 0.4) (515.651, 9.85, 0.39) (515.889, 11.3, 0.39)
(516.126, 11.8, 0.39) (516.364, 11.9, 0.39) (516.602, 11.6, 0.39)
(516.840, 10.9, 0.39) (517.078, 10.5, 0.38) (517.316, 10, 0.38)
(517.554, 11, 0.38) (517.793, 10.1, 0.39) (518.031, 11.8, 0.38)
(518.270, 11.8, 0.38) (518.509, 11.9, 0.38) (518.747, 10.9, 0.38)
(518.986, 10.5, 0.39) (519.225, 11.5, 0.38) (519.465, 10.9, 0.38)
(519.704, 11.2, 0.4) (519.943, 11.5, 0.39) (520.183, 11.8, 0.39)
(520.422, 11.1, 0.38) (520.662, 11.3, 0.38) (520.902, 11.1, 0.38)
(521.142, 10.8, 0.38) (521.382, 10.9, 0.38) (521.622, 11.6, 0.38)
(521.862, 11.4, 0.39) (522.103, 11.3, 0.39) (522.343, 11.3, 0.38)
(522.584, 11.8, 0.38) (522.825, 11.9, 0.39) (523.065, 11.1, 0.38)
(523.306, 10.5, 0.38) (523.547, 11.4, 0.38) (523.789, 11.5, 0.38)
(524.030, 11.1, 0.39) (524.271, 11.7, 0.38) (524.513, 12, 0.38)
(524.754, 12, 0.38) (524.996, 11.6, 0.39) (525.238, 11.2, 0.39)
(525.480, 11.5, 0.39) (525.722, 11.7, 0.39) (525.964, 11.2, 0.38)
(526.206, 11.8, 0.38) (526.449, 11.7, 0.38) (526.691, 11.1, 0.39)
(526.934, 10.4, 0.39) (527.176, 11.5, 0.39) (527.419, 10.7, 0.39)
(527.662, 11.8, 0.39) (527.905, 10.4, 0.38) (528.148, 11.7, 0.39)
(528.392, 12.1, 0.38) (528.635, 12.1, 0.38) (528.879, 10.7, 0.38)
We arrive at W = 1.07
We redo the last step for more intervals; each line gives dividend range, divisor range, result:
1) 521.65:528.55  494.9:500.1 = 1.11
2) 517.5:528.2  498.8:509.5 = 1.06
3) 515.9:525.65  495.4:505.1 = 1.08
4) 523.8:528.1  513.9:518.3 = 1.06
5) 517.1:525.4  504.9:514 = 1.01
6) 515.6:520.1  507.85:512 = 0.99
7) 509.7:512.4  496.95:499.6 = 1.09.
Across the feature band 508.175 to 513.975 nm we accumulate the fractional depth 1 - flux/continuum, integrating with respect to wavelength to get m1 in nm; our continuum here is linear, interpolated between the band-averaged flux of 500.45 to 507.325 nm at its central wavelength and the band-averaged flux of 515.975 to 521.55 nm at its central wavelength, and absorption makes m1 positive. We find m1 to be -0.10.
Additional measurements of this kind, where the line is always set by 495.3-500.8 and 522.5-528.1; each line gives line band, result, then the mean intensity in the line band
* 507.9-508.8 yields 0.02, 11.2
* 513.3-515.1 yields -0.03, 11.6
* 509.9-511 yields -0.05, 12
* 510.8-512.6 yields 0.00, 11.4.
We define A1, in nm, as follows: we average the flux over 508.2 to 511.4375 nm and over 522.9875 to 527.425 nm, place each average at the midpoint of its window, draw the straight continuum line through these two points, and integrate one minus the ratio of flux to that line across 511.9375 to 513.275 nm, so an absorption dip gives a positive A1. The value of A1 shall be 0.04 nm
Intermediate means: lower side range 11.6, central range 11.2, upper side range 11.4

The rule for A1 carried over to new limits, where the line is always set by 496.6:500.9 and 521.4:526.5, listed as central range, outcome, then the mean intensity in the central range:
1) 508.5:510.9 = -0.07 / 11.7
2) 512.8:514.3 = -0.02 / 11.6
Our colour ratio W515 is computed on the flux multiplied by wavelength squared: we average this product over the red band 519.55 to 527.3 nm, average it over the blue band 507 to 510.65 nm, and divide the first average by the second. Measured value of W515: 1.0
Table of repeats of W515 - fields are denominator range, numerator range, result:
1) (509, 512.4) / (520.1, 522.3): 1.00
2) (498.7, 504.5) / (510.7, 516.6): 1.06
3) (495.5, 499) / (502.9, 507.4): 1.06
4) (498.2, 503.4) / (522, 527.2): 1.11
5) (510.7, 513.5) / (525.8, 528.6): 1.06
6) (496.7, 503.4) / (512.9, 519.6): 1.06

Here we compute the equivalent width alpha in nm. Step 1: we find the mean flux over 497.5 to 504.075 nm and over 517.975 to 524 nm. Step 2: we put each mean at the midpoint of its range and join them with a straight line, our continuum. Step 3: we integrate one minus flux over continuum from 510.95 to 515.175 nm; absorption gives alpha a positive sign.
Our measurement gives -0.047 nm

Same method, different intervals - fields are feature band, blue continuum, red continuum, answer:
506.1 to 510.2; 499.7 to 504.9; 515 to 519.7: -0.148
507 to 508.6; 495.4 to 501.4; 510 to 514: 0.005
